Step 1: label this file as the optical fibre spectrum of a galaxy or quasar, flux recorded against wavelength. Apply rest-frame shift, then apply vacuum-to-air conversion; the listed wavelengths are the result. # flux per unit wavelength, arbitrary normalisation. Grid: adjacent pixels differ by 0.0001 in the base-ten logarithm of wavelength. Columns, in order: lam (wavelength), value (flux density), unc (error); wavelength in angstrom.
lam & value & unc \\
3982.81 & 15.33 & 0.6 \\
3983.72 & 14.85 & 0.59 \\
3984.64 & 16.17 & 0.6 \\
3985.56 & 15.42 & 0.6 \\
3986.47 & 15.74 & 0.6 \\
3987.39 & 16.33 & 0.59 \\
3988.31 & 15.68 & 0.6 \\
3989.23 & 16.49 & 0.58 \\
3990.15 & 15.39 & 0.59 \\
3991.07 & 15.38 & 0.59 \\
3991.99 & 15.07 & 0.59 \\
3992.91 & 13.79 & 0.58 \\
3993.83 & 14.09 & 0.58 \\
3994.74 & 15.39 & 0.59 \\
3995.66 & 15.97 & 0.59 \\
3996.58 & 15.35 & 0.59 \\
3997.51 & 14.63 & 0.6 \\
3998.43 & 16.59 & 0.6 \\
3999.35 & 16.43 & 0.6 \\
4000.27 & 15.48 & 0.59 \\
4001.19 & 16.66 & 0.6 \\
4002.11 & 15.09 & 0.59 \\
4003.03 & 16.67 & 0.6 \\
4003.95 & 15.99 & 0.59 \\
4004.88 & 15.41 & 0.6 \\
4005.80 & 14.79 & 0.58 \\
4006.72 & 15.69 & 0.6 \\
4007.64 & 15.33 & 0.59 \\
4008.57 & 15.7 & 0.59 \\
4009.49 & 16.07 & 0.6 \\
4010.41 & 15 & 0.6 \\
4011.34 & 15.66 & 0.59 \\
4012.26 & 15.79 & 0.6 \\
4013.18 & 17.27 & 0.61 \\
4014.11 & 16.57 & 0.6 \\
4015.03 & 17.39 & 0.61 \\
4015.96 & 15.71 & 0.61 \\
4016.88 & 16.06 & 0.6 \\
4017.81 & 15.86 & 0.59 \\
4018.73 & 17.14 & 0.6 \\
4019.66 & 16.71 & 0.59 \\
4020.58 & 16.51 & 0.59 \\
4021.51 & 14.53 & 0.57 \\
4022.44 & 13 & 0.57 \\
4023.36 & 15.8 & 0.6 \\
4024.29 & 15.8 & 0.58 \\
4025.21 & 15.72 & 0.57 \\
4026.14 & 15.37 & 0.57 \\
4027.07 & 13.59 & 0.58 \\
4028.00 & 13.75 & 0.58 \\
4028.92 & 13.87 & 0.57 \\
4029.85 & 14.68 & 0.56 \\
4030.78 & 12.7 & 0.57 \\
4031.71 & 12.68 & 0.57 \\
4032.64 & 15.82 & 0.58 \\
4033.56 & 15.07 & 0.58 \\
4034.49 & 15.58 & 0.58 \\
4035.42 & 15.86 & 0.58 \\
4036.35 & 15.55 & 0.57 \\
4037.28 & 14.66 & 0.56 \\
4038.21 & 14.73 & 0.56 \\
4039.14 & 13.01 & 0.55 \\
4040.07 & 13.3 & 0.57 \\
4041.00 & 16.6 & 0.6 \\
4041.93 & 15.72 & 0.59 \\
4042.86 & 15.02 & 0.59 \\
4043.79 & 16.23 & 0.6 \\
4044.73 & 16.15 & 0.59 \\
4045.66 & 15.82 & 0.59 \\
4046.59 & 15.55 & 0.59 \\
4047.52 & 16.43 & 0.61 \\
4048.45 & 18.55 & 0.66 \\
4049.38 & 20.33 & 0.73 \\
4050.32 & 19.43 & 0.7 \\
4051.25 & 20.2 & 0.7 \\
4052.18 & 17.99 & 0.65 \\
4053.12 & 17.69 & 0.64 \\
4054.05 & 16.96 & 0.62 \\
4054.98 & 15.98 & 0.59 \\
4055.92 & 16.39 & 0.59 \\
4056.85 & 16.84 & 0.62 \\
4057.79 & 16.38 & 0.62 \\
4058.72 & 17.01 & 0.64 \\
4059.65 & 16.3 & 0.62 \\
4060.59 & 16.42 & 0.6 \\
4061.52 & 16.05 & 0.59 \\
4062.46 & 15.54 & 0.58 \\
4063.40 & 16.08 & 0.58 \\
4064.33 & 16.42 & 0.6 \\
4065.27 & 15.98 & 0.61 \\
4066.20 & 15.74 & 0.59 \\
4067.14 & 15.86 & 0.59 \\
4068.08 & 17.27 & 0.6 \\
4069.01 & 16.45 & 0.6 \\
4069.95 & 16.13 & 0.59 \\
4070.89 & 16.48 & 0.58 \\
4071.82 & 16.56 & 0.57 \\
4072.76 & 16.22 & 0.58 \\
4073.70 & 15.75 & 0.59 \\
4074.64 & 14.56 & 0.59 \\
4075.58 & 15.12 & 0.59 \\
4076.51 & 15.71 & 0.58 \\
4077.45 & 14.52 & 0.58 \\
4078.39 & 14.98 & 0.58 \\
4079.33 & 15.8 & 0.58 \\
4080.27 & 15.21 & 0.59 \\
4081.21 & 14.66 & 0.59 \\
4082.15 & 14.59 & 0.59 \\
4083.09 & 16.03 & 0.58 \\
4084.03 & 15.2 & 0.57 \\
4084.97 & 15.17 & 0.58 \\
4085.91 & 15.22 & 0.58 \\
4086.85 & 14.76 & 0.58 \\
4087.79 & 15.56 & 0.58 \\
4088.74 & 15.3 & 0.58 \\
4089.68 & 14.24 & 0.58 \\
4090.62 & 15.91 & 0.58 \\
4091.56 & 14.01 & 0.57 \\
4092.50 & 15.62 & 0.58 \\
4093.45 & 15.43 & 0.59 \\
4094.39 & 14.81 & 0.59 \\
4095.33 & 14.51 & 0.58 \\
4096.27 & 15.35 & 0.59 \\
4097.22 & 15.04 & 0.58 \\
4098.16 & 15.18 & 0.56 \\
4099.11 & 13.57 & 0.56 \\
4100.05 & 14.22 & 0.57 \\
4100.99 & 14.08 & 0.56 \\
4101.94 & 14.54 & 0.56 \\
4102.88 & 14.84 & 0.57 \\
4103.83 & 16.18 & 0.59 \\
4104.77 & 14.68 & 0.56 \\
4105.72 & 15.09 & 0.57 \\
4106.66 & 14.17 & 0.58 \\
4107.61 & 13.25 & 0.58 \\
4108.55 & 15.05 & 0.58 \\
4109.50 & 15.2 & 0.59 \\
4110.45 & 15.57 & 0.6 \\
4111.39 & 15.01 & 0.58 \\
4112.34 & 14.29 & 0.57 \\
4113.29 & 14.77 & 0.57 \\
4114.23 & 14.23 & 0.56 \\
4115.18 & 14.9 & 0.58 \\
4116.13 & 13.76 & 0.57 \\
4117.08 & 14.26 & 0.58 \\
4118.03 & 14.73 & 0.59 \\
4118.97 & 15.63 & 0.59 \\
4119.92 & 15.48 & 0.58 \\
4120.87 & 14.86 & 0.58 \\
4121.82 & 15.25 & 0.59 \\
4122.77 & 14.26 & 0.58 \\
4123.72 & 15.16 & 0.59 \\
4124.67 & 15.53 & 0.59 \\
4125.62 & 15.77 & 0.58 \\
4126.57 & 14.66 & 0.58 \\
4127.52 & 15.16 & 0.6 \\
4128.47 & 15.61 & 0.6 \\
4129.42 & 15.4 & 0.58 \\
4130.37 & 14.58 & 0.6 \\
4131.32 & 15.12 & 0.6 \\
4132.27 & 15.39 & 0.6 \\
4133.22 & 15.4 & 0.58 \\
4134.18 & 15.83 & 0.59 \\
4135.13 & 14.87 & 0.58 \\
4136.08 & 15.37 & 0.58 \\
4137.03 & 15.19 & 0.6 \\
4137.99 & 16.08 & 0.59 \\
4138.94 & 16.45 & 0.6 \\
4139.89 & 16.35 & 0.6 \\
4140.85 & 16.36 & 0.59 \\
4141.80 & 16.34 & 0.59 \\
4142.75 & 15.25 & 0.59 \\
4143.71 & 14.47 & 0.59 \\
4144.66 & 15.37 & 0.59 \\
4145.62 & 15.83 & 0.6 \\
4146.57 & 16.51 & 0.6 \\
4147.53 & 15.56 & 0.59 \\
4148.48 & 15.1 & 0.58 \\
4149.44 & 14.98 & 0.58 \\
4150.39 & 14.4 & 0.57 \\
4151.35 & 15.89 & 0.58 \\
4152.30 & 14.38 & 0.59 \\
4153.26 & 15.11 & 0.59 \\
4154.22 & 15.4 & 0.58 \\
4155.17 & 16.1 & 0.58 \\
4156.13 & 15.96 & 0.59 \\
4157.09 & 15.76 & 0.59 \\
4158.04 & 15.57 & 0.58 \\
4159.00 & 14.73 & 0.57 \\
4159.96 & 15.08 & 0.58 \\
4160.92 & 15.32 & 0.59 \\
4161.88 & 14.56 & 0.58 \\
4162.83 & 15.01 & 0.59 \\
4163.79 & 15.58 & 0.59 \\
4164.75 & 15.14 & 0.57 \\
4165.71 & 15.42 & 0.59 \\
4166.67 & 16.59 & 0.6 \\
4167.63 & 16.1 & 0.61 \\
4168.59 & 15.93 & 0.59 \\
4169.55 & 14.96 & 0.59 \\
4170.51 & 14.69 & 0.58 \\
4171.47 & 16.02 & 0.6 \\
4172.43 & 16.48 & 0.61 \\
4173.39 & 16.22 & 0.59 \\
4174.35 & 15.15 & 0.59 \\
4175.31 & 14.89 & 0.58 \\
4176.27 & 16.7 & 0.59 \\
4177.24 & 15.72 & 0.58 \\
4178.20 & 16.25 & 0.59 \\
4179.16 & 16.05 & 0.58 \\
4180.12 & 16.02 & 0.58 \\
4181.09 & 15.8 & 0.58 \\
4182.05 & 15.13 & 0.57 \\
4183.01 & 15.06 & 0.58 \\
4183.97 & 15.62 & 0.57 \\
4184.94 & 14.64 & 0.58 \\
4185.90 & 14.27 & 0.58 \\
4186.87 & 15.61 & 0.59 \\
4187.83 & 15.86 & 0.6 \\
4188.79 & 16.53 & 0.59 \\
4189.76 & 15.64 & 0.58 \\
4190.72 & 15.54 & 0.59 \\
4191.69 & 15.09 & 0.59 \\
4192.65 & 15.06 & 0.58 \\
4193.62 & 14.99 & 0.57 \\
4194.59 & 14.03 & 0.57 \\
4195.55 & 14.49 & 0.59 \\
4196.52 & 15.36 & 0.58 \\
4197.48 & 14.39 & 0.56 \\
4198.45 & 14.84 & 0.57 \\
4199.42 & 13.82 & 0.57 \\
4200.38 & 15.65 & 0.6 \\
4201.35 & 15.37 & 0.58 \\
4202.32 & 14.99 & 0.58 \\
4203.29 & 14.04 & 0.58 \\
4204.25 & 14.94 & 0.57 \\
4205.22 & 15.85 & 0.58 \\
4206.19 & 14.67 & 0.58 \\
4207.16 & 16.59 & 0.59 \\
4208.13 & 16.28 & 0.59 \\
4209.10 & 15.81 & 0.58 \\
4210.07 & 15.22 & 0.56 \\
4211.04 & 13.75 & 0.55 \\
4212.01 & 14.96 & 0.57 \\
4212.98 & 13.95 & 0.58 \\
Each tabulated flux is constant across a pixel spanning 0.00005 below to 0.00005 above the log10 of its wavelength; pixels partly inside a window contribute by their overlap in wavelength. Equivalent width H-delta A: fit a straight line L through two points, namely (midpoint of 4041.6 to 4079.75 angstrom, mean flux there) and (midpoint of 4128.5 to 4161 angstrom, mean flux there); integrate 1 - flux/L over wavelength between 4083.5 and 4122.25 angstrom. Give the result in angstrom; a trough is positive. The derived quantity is 2.7 angstrom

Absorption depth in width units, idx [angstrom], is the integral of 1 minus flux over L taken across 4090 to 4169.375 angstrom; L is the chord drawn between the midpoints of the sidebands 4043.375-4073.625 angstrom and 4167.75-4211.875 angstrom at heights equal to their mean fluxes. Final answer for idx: 4.04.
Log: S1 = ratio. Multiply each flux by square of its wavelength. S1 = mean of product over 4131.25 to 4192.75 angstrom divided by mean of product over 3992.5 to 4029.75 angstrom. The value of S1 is 1.1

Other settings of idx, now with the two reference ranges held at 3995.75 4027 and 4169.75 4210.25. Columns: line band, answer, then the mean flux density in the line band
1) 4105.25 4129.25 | 1.0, 14.9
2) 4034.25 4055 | -1.0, 16.4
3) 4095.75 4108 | 0.7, 14.6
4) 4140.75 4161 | 0.1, 15.4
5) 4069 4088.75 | 0.2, 15.4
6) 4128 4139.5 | 0.0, 15.5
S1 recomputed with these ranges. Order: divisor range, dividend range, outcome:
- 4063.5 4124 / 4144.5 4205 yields 1.06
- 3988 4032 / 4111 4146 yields 1.05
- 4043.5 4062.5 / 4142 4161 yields 0.94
